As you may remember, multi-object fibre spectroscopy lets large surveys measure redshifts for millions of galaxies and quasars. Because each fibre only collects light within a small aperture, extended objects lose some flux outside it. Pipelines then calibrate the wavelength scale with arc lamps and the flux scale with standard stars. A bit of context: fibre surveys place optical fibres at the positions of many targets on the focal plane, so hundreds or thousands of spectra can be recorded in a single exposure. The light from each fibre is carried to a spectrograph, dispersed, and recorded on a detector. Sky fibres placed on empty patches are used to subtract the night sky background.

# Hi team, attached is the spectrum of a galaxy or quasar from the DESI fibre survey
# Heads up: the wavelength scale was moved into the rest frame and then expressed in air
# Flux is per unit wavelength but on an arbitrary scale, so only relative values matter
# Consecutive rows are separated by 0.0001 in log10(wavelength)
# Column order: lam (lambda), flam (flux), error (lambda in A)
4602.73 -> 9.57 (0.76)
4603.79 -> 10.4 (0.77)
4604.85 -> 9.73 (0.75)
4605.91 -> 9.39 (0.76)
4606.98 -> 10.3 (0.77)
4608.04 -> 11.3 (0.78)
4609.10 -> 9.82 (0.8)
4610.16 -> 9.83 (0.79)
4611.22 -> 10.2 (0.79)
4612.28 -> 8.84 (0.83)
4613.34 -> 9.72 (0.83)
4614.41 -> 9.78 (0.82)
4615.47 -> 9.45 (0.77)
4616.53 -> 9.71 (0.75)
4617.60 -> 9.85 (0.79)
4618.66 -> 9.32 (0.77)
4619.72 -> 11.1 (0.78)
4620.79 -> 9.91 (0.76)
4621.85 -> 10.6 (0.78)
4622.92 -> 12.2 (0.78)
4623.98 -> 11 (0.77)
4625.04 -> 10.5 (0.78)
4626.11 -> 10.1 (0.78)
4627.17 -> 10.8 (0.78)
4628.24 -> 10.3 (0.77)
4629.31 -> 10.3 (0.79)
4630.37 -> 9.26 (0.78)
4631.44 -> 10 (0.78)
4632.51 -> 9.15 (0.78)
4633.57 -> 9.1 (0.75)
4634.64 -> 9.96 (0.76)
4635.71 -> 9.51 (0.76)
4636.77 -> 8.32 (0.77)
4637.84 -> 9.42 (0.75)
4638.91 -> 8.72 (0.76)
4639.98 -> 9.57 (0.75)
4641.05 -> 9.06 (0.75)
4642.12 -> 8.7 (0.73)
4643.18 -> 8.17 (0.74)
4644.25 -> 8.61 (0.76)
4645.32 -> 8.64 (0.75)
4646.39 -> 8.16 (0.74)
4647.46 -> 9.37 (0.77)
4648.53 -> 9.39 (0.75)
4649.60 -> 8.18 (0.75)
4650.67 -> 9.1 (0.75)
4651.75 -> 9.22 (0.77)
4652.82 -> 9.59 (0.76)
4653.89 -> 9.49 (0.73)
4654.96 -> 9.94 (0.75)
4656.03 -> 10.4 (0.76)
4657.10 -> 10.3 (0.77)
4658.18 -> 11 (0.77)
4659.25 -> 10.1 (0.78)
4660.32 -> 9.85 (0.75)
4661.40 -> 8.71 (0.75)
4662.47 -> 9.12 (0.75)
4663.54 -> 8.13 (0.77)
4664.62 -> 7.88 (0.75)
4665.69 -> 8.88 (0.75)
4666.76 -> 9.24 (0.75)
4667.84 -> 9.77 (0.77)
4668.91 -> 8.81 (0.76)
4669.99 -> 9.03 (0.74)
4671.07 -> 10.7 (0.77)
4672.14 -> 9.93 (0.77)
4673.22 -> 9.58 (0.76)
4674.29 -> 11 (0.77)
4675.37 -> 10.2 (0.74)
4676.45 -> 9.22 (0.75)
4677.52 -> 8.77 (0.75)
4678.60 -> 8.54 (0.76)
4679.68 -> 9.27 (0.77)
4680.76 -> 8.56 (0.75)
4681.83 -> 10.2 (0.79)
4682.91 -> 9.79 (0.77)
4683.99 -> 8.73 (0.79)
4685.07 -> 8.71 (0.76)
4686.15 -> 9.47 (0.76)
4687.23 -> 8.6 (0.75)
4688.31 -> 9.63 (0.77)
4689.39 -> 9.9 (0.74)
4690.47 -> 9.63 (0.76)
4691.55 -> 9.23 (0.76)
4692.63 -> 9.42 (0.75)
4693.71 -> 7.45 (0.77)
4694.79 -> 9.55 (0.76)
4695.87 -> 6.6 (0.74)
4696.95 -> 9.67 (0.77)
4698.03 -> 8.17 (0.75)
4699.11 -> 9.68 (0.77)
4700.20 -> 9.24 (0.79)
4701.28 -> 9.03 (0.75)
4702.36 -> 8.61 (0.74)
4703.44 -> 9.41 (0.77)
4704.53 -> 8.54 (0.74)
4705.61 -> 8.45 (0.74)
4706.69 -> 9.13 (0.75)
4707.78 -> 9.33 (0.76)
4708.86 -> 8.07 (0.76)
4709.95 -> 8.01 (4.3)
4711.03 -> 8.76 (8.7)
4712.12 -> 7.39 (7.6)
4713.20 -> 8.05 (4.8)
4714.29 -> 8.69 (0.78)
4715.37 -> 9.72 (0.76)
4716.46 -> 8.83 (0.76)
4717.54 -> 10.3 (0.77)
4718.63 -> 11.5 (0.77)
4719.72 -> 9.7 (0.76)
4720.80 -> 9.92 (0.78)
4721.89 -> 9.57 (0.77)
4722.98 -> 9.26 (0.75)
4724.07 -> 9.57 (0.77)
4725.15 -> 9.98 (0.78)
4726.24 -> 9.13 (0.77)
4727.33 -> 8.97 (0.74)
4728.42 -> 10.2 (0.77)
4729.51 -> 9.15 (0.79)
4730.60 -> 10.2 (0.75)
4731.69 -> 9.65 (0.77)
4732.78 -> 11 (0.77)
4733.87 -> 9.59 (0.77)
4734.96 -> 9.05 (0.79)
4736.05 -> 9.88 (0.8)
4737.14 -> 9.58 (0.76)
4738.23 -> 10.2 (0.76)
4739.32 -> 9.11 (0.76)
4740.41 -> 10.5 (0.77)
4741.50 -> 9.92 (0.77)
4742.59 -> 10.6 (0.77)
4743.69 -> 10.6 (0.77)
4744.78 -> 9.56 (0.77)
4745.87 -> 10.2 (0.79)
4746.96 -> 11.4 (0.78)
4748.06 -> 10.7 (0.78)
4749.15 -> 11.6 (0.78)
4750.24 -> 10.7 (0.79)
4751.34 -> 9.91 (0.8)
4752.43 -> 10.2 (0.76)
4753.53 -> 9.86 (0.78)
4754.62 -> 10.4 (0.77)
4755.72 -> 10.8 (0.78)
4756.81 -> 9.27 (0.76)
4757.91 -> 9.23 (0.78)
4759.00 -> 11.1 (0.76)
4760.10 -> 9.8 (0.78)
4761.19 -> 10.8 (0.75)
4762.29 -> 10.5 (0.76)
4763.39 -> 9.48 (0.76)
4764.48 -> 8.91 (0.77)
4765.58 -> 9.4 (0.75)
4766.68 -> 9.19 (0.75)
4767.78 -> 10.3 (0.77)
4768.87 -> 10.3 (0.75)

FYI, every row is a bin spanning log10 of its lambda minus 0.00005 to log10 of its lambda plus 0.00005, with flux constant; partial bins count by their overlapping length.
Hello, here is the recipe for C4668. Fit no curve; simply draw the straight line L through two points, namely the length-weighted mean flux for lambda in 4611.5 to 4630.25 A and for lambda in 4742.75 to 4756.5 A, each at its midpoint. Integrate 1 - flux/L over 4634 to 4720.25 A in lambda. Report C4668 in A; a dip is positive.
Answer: 9.6 A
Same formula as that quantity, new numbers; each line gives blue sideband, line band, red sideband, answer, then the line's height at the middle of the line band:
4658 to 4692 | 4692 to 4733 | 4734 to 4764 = 2.7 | 9.78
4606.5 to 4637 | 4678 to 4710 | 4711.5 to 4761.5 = 3.1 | 9.94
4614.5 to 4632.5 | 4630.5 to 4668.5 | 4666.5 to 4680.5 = 2.5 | 9.86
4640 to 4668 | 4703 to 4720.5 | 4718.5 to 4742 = 1.1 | 9.63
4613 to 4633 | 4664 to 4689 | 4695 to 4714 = -0.5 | 9.15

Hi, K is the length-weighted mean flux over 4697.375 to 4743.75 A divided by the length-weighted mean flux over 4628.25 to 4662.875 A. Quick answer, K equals 1.01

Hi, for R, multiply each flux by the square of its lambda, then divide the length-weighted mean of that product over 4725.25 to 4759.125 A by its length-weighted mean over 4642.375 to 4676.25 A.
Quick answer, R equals 1.11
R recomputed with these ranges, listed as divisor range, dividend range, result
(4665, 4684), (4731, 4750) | 1.11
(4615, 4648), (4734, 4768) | 1.10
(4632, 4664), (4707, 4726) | 1.03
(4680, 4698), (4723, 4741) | 1.09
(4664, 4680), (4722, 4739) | 1.06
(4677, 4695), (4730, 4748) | 1.13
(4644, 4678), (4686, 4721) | 0.98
